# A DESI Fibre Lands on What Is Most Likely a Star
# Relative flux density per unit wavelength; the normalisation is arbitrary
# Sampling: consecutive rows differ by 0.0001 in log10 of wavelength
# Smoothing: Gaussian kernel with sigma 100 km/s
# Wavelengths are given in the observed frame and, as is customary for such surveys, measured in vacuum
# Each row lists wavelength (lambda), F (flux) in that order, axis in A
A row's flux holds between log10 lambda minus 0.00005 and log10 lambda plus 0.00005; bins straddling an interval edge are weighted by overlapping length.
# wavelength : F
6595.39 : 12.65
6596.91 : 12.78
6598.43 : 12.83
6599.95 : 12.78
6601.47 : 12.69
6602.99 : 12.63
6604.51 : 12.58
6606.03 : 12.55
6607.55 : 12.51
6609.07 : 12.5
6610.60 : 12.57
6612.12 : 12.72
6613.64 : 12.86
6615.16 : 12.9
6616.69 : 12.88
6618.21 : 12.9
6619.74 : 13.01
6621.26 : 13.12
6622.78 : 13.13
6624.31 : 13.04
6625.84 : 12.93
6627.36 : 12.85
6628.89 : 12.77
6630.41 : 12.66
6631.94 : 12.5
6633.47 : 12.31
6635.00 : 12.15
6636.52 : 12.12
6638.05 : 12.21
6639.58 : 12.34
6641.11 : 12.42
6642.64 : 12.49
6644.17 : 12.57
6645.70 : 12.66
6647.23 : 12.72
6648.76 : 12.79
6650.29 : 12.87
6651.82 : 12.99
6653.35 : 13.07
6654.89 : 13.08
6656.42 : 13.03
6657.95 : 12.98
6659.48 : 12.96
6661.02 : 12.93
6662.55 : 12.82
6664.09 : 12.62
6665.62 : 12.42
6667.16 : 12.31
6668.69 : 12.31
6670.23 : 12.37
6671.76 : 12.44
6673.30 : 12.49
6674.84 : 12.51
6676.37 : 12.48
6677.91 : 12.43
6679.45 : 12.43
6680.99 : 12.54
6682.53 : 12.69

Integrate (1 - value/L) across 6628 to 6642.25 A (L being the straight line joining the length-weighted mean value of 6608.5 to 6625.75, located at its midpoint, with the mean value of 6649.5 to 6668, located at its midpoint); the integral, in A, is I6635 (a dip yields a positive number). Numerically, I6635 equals 0.52 A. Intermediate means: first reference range 12.9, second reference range 12.8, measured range 12.4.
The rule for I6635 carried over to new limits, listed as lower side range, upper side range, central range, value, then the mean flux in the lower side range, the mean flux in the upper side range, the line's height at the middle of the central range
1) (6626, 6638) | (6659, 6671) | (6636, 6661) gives -0.4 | 12.5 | 12.6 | 12.5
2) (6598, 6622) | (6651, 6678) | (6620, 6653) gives 0.2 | 12.8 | 12.7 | 12.7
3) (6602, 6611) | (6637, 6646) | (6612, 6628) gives -0.6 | 12.6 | 12.4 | 12.5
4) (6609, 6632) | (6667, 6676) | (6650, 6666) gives -0.5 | 12.9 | 12.4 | 12.5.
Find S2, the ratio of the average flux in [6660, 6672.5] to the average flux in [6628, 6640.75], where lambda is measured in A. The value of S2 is 1.0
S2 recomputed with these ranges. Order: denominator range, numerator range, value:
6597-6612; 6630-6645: 0.98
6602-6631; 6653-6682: 0.99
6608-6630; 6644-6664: 1.00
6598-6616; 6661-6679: 0.99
